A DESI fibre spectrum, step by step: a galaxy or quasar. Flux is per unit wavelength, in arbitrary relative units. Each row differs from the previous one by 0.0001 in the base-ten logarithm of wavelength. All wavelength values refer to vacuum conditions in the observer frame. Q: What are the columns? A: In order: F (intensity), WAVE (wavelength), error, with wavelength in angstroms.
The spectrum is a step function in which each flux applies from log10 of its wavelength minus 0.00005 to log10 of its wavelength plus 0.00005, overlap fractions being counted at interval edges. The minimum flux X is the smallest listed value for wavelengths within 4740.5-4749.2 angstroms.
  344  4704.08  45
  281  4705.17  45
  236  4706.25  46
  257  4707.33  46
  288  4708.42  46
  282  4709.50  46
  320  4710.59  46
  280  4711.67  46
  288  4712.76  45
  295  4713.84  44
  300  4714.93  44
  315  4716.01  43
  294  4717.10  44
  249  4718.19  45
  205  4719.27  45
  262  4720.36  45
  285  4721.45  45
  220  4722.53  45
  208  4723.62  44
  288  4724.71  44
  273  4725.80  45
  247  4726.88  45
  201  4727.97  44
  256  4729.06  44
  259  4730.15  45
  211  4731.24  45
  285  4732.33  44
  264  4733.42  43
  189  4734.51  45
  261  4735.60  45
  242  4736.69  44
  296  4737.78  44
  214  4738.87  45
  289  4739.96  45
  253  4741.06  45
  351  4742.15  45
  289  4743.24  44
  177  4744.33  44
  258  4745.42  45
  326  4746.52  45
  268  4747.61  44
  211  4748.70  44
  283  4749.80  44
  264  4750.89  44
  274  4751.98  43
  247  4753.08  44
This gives 177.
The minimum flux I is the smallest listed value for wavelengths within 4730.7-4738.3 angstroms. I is 189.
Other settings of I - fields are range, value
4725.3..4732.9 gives 201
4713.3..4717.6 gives 294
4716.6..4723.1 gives 205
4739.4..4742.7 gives 253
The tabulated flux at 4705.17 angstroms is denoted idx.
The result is 281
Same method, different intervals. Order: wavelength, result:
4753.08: 247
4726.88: 247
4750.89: 264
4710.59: 320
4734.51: 189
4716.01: 315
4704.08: 344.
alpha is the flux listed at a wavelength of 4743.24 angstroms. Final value 289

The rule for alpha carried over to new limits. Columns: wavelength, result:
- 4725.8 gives 273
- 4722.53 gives 220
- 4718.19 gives 249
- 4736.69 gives 242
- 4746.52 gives 326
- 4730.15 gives 259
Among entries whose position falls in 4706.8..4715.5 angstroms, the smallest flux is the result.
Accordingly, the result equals 257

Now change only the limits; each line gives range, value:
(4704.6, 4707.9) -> 236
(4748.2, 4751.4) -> 211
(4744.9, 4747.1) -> 258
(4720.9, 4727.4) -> 208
